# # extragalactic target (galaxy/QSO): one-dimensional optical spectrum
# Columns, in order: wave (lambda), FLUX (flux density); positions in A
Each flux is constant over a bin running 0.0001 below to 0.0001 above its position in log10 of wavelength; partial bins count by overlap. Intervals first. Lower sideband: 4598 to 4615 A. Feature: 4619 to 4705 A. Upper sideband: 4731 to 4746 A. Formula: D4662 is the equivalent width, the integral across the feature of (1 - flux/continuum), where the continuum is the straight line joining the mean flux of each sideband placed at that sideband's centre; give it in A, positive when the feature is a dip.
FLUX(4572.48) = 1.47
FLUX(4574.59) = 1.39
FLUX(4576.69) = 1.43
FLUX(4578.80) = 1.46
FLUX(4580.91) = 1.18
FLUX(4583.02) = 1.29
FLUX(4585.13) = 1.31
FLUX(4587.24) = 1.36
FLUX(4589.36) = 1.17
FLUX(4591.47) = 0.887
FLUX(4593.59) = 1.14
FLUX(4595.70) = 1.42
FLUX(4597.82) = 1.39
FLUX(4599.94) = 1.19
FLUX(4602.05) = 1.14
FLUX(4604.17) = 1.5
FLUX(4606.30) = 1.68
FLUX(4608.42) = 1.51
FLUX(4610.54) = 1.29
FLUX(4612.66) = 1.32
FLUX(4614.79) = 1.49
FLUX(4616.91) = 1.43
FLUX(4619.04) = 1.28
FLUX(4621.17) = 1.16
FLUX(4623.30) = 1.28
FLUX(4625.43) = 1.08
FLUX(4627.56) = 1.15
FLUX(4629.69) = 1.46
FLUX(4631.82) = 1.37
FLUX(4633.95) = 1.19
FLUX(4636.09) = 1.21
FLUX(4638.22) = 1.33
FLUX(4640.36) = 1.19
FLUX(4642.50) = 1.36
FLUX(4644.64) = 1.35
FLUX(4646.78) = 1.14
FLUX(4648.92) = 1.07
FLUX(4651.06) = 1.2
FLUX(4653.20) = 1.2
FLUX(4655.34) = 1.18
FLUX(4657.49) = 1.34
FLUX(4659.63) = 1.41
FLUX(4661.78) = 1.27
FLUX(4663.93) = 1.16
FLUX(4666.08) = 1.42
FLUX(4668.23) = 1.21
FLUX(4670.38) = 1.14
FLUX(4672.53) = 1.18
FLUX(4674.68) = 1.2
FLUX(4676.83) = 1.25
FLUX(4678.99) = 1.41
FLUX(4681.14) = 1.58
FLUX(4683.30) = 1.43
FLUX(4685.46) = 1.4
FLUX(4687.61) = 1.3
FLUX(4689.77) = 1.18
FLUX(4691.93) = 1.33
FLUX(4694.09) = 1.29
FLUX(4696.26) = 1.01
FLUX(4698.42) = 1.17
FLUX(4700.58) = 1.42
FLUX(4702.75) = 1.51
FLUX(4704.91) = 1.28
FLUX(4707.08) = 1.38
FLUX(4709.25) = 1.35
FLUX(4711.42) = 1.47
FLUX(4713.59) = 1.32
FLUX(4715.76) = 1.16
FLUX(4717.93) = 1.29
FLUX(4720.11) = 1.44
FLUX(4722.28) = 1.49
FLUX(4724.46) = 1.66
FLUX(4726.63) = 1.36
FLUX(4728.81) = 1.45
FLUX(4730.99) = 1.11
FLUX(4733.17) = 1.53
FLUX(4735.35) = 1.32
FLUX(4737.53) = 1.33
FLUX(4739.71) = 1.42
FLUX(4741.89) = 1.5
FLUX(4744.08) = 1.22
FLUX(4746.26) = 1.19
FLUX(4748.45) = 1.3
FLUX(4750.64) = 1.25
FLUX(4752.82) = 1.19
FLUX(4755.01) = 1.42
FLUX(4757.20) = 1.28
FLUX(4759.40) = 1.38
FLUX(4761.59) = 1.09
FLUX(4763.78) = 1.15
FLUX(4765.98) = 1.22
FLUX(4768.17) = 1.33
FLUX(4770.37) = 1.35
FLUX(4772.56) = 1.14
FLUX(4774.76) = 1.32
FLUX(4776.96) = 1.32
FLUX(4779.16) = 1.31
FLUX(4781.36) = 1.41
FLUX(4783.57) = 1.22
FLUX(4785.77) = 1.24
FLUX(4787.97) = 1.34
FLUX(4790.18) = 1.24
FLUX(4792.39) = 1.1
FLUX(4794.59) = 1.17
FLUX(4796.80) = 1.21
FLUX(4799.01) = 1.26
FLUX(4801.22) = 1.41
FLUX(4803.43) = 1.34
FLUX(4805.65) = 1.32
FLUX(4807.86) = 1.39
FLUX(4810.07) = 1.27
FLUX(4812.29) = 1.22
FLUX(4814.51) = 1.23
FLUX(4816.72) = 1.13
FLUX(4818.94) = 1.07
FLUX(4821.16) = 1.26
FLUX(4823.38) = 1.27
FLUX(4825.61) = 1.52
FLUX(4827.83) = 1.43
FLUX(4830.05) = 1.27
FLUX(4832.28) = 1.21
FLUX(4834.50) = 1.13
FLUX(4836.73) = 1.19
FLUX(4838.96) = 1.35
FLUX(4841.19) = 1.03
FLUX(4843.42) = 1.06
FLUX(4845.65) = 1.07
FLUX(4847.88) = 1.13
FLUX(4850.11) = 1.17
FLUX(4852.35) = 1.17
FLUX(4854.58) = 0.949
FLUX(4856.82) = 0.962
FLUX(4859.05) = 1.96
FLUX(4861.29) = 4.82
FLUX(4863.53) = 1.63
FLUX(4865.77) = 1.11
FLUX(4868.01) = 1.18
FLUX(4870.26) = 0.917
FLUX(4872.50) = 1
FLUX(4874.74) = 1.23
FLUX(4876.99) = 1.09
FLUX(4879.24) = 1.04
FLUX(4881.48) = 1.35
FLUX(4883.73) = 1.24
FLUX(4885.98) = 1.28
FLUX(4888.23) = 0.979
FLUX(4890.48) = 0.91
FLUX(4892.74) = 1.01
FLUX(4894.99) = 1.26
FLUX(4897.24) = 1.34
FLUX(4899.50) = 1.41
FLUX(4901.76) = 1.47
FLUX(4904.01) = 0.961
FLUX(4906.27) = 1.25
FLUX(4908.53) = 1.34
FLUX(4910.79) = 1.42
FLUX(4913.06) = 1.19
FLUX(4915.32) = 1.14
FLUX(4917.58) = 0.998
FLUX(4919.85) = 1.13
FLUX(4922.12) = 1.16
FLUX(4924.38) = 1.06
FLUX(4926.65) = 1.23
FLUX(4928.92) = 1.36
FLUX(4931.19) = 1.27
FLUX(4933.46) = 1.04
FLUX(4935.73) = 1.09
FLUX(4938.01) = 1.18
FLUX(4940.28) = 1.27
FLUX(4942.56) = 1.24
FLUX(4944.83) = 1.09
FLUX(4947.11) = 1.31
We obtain 6.4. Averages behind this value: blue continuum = 1.39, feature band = 1.27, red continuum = 1.36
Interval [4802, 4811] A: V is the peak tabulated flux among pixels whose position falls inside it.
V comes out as 1.39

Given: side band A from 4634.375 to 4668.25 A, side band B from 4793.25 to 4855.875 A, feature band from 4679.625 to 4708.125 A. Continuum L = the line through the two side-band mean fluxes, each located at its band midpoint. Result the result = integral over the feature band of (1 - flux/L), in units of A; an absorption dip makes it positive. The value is -2.0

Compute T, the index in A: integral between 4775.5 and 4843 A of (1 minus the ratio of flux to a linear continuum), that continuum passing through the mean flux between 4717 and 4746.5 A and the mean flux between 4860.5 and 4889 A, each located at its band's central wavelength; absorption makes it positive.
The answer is 6.8 A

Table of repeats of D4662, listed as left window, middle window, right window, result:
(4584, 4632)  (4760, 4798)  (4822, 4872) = 3.17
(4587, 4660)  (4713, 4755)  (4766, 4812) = -2.12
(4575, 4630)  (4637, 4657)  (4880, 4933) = 0.99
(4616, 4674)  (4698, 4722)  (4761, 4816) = -1.87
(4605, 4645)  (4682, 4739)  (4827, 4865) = 0.91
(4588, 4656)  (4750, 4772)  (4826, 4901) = 0.46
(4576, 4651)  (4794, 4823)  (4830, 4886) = 1.49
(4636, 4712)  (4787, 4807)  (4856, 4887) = 2.09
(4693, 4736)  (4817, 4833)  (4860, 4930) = 0.49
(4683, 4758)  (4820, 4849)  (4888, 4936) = 0.56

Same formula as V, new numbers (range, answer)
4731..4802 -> 1.53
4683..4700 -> 1.43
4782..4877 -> 4.82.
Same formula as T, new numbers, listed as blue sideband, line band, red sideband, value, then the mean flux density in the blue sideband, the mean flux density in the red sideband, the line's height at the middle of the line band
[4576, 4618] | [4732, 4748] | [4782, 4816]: -0.9 A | 1.33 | 1.26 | 1.28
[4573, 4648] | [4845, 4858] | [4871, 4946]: 1.3 A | 1.3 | 1.18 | 1.2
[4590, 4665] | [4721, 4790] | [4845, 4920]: -1.5 A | 1.28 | 1.3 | 1.29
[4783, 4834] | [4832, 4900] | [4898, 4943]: -3.2 A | 1.27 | 1.21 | 1.24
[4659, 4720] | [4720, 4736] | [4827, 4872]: -1.2 A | 1.31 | 1.38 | 1.32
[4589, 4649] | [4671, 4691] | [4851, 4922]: -0.5 A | 1.29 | 1.31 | 1.29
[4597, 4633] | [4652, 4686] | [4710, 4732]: 1.5 A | 1.34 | 1.38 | 1.36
